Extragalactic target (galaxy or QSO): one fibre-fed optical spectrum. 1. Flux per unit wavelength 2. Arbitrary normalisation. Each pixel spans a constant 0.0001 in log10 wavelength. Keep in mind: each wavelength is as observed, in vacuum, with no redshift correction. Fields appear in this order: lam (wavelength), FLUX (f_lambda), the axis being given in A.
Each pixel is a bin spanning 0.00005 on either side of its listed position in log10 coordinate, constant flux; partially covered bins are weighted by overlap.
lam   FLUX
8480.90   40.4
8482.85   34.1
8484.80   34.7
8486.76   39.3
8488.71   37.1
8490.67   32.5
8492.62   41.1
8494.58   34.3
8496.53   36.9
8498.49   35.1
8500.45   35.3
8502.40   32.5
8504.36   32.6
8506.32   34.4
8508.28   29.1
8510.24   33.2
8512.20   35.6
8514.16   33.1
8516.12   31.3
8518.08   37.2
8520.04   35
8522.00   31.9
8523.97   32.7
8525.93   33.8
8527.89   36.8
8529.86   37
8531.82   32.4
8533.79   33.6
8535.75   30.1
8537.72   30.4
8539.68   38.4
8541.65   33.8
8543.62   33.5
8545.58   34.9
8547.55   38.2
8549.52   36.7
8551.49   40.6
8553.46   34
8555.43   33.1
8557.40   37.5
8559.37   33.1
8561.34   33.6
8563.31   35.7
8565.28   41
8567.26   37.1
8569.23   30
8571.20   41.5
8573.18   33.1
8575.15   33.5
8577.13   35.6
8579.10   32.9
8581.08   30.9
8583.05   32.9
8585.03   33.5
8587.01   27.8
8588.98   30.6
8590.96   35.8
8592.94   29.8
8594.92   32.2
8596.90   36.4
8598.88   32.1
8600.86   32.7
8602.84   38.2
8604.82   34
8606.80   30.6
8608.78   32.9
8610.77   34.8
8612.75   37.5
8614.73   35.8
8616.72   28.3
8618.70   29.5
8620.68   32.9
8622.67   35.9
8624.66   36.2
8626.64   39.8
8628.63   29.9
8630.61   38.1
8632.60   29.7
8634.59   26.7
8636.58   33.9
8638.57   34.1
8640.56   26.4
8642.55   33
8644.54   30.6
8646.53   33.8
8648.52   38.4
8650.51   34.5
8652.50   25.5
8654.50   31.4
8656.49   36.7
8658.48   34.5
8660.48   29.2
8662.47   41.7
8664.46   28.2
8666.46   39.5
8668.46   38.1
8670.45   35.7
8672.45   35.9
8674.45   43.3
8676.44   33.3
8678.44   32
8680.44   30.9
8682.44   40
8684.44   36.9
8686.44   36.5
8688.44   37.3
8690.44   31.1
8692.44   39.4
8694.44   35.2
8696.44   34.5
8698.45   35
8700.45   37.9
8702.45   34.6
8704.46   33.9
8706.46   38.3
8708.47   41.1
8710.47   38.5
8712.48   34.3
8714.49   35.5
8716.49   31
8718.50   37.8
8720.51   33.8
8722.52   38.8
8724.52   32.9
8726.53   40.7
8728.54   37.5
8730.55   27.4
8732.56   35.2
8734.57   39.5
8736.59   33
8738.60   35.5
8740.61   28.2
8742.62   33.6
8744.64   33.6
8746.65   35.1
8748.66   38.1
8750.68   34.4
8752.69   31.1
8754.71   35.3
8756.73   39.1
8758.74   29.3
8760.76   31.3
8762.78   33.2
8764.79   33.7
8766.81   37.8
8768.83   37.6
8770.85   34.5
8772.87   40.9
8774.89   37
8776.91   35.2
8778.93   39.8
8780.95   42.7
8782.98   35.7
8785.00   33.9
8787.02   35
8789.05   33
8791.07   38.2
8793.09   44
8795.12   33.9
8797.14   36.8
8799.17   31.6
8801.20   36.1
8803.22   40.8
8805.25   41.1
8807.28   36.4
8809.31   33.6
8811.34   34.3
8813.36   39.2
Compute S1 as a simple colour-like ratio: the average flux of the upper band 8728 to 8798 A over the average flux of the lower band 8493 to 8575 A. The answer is 1.02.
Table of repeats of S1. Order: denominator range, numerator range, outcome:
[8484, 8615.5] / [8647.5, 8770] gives 1.02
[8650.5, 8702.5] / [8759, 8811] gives 1.04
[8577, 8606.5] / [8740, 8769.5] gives 1.04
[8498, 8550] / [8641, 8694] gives 1.02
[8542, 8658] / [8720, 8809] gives 1.06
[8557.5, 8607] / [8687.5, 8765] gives 1.03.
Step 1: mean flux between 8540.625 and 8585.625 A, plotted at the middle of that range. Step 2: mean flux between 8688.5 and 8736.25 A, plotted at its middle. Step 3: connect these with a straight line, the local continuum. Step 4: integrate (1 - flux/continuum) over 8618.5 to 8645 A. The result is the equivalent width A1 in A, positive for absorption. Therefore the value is 1.99 A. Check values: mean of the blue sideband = 35.1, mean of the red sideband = 35.8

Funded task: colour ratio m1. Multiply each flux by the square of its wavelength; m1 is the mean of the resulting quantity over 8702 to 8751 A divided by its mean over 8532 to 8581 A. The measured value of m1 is 1.1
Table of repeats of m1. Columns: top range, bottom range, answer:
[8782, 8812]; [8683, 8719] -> 1.03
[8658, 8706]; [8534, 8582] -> 1.05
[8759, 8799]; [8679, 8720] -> 1.03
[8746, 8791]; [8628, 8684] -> 1.08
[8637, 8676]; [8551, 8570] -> 0.99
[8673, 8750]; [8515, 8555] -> 1.07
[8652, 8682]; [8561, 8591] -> 1.04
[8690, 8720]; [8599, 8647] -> 1.11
